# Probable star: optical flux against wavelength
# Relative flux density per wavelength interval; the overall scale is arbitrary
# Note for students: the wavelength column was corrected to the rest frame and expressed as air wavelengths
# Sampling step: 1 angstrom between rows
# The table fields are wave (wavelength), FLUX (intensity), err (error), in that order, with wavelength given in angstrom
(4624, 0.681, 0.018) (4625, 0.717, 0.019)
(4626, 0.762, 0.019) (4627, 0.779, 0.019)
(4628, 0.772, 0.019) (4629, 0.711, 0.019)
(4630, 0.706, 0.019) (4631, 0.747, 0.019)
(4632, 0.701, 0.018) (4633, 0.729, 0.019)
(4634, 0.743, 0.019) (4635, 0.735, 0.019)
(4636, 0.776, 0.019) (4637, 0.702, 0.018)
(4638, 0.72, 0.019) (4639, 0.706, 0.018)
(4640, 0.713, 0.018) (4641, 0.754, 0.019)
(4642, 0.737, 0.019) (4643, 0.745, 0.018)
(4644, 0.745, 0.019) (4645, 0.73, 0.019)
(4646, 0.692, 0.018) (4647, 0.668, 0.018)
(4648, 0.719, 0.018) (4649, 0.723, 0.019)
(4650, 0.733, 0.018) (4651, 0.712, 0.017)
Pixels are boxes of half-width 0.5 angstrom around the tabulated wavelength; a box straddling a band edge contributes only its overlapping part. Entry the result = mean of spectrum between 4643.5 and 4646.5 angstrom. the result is 0.722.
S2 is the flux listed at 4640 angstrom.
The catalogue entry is 0.713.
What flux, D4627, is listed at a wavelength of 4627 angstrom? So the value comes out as 0.779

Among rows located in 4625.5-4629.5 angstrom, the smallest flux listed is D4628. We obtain 0.711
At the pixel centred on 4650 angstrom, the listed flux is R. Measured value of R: 0.733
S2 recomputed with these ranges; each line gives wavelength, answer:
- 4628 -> 0.772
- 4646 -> 0.692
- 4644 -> 0.745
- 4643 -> 0.745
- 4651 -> 0.712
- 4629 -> 0.711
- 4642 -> 0.737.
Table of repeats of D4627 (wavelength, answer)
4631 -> 0.747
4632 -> 0.701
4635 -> 0.735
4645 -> 0.73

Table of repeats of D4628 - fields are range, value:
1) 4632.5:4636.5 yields 0.729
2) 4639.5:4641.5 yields 0.713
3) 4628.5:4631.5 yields 0.706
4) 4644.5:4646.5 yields 0.692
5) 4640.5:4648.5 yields 0.668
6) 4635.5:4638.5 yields 0.702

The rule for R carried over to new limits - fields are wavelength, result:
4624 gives 0.681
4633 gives 0.729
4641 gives 0.754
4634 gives 0.743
